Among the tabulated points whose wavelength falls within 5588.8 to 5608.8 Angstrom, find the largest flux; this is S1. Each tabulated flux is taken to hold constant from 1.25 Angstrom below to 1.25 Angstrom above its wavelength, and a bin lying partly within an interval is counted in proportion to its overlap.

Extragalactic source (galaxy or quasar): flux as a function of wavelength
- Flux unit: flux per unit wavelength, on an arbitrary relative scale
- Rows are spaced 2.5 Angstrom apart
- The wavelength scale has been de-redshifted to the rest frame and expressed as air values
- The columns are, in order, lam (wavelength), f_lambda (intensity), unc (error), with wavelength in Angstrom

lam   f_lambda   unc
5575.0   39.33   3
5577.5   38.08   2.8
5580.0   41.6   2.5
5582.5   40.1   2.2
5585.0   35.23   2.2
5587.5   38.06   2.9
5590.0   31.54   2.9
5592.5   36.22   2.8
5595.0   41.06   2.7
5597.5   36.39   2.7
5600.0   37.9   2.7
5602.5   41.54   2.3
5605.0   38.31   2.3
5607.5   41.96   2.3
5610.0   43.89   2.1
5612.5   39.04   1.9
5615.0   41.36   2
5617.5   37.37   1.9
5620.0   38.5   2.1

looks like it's 41.96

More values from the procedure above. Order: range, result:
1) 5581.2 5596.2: 41.06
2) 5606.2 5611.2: 43.89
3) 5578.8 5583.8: 41.6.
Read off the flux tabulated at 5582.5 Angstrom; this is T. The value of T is 40.1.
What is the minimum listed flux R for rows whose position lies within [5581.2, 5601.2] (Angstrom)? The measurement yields 31.54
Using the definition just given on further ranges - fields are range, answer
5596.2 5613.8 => 36.39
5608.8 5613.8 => 39.04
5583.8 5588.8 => 35.23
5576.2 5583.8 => 38.08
